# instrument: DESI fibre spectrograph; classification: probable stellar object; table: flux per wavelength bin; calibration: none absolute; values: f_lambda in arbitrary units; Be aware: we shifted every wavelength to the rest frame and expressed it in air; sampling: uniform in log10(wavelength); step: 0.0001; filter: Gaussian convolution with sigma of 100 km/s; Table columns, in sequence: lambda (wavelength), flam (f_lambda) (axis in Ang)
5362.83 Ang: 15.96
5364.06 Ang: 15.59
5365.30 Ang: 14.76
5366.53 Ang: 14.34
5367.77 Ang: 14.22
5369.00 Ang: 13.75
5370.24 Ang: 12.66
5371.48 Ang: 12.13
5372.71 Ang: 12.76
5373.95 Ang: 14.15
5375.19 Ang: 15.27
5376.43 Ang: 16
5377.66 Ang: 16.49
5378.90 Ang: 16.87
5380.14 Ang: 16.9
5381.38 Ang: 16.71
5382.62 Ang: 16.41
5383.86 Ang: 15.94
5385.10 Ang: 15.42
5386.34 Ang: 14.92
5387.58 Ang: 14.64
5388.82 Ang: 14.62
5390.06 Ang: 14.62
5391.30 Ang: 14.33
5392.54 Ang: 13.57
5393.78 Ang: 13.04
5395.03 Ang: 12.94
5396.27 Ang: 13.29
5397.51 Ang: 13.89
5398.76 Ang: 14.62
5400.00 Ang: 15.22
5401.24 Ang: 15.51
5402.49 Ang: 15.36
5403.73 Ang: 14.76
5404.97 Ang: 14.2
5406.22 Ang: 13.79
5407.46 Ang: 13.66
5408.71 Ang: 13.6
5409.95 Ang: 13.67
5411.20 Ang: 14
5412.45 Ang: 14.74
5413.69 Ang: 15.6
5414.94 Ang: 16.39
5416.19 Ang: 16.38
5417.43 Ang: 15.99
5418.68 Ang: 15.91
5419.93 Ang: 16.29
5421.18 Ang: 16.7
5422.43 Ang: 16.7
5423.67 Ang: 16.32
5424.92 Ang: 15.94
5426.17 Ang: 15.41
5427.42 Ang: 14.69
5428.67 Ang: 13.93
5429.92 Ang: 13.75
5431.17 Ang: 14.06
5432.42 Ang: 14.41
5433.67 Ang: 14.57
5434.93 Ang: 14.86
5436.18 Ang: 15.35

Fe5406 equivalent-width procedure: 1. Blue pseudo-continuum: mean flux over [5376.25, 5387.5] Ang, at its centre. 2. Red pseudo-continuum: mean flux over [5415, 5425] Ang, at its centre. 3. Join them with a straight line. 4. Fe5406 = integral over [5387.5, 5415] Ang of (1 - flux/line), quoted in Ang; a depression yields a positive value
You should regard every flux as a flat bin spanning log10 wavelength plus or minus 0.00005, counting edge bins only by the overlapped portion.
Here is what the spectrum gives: 3.2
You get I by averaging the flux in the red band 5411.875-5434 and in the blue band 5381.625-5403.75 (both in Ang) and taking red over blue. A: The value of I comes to 1.1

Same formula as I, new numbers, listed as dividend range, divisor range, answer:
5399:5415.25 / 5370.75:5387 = 0.95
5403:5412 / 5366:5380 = 0.96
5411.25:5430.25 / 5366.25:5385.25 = 1.04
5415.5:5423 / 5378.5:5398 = 1.10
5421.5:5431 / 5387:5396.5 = 1.10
